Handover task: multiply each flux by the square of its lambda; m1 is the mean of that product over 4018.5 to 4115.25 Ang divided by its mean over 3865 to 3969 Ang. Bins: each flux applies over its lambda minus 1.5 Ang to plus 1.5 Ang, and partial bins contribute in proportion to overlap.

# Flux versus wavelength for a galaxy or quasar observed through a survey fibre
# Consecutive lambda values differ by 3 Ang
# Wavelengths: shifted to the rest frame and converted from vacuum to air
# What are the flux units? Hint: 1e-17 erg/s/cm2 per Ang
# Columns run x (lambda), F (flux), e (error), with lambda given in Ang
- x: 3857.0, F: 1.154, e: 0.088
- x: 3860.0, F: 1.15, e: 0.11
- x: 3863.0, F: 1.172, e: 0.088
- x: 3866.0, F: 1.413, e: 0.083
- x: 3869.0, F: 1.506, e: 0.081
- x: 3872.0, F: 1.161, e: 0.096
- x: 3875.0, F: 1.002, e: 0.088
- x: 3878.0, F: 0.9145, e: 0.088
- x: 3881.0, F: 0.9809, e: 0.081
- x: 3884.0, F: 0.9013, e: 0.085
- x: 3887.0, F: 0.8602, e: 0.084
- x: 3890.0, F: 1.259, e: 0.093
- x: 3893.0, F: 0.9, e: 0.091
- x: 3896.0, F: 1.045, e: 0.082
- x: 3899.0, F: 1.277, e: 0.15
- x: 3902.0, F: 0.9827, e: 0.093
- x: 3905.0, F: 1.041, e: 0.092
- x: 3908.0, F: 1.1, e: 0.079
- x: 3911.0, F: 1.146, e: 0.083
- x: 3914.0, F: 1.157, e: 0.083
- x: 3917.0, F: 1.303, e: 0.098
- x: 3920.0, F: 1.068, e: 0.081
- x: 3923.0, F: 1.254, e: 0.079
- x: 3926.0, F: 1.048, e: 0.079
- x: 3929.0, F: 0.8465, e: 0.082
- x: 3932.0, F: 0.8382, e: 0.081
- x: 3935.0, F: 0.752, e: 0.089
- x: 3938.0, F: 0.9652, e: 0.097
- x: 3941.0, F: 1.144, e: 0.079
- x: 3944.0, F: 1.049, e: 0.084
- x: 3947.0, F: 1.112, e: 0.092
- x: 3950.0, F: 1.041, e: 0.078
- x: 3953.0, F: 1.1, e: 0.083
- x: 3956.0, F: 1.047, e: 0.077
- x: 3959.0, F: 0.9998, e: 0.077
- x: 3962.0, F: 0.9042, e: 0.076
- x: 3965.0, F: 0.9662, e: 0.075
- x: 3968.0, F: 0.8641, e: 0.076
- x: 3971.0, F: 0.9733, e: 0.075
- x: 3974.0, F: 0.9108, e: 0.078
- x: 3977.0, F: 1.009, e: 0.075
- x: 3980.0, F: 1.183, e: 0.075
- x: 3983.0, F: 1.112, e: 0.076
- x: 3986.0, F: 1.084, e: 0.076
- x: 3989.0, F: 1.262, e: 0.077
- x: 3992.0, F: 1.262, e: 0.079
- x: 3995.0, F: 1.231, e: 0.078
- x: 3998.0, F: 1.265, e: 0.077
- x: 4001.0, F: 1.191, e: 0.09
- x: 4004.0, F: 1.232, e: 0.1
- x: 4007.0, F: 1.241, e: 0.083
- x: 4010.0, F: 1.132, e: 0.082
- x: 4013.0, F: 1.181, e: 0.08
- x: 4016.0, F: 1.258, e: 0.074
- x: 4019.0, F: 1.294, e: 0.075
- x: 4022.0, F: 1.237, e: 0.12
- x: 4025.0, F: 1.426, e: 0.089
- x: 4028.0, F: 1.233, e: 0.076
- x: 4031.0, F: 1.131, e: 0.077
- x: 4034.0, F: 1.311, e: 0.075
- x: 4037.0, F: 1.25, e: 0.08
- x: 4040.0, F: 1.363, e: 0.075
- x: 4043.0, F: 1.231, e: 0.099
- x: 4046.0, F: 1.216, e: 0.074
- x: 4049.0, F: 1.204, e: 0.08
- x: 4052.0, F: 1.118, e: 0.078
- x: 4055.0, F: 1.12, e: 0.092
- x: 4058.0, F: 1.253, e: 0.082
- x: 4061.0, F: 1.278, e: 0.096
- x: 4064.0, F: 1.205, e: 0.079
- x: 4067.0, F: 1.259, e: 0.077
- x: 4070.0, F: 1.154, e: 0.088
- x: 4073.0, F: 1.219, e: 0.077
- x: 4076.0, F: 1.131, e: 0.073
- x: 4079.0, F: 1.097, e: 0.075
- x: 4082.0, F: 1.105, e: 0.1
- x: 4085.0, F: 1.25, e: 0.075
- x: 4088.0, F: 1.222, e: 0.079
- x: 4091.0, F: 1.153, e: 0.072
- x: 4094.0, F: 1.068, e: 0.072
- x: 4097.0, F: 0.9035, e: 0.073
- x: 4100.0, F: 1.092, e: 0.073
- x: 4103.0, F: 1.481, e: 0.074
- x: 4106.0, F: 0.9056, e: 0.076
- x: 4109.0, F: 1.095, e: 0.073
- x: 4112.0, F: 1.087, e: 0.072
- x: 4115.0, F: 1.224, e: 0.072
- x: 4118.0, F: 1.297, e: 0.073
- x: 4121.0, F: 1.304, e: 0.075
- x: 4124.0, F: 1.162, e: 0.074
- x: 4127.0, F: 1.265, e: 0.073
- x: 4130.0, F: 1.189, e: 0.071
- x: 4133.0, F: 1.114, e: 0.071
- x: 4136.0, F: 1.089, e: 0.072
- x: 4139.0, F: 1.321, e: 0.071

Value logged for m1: 1.2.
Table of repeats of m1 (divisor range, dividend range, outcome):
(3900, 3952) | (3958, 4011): 1.08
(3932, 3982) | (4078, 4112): 1.21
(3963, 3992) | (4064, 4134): 1.18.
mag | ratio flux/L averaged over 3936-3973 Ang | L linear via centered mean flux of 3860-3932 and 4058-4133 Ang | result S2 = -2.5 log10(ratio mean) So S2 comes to 0.113 mag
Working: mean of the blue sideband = 1.1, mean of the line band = 1.01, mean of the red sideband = 1.17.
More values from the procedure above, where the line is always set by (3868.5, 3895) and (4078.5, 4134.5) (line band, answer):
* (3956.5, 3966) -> 0.122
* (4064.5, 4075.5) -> -0.059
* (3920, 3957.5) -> 0.051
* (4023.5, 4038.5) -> -0.138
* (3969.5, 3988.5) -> 0.034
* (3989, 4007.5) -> -0.129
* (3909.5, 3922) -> -0.114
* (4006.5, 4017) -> -0.084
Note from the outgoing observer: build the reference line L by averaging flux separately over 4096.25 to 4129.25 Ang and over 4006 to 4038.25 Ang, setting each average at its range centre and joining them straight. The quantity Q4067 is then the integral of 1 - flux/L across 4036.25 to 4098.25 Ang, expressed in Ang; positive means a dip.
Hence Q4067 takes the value 1.4 Ang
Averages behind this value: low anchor 1.24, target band 1.18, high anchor 1.17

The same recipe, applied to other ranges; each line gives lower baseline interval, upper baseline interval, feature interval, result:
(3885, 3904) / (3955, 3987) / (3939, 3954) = -1.0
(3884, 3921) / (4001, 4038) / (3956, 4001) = 4.3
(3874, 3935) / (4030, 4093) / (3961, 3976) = 2.4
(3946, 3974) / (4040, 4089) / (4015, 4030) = -2.3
